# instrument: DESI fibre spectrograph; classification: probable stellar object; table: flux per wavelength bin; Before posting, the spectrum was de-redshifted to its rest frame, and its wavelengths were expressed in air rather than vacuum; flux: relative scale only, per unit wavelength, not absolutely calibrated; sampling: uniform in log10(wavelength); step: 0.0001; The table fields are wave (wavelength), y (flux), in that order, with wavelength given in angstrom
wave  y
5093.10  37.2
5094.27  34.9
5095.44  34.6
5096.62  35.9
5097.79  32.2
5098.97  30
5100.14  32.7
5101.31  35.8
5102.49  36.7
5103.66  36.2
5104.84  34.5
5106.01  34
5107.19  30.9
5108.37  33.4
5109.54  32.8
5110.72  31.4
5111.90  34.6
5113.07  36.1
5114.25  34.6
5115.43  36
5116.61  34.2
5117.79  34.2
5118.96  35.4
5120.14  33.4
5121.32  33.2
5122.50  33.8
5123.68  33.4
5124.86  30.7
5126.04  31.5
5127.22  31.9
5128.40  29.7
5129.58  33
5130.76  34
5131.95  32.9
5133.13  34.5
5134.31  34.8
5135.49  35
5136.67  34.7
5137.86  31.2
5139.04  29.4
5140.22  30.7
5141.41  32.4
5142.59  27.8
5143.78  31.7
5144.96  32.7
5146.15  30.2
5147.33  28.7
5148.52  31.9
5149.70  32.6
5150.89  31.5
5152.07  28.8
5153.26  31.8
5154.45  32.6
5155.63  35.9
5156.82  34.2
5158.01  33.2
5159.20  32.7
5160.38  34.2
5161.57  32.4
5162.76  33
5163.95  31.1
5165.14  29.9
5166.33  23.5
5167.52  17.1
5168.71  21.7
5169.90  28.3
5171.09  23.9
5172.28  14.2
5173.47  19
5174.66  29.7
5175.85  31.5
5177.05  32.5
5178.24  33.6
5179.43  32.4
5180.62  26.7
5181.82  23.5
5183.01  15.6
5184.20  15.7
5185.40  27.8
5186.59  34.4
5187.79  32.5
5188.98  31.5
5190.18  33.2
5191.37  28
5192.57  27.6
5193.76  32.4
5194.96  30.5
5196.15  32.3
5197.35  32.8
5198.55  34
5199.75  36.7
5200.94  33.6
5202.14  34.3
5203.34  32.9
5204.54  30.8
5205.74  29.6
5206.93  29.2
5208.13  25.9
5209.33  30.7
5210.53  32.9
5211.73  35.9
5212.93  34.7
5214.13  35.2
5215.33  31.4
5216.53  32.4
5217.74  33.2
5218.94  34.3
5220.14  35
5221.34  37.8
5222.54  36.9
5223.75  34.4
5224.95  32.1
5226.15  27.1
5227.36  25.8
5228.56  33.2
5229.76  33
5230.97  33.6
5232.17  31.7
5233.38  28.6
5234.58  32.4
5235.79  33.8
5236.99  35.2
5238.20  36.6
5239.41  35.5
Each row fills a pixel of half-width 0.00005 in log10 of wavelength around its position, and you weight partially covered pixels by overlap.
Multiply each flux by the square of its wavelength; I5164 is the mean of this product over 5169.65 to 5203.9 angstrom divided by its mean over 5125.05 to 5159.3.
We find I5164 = 0.92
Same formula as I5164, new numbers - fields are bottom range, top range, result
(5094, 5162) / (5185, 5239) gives 1.02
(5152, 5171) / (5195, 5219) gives 1.11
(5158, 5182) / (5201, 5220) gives 1.18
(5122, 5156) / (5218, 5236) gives 1.05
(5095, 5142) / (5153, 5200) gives 0.89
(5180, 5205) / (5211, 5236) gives 1.12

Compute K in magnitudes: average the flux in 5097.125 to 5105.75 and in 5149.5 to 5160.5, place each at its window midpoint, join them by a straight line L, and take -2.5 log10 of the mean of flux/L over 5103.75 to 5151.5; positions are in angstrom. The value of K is 0.02 mag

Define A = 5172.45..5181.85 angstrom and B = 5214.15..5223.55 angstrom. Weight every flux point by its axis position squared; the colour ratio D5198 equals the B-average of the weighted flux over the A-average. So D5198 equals 1.2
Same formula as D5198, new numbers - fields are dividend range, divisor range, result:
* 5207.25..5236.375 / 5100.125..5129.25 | 1.01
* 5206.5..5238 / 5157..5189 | 1.21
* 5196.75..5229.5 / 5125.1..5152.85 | 1.06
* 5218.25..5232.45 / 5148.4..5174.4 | 1.18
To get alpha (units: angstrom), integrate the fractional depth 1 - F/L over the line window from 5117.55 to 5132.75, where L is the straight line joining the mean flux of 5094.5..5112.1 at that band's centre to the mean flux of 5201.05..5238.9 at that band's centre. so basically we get 0.3 angstrom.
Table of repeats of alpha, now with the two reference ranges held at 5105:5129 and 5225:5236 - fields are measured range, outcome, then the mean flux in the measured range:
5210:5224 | -1.47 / 34.5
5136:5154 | 0.89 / 31.1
